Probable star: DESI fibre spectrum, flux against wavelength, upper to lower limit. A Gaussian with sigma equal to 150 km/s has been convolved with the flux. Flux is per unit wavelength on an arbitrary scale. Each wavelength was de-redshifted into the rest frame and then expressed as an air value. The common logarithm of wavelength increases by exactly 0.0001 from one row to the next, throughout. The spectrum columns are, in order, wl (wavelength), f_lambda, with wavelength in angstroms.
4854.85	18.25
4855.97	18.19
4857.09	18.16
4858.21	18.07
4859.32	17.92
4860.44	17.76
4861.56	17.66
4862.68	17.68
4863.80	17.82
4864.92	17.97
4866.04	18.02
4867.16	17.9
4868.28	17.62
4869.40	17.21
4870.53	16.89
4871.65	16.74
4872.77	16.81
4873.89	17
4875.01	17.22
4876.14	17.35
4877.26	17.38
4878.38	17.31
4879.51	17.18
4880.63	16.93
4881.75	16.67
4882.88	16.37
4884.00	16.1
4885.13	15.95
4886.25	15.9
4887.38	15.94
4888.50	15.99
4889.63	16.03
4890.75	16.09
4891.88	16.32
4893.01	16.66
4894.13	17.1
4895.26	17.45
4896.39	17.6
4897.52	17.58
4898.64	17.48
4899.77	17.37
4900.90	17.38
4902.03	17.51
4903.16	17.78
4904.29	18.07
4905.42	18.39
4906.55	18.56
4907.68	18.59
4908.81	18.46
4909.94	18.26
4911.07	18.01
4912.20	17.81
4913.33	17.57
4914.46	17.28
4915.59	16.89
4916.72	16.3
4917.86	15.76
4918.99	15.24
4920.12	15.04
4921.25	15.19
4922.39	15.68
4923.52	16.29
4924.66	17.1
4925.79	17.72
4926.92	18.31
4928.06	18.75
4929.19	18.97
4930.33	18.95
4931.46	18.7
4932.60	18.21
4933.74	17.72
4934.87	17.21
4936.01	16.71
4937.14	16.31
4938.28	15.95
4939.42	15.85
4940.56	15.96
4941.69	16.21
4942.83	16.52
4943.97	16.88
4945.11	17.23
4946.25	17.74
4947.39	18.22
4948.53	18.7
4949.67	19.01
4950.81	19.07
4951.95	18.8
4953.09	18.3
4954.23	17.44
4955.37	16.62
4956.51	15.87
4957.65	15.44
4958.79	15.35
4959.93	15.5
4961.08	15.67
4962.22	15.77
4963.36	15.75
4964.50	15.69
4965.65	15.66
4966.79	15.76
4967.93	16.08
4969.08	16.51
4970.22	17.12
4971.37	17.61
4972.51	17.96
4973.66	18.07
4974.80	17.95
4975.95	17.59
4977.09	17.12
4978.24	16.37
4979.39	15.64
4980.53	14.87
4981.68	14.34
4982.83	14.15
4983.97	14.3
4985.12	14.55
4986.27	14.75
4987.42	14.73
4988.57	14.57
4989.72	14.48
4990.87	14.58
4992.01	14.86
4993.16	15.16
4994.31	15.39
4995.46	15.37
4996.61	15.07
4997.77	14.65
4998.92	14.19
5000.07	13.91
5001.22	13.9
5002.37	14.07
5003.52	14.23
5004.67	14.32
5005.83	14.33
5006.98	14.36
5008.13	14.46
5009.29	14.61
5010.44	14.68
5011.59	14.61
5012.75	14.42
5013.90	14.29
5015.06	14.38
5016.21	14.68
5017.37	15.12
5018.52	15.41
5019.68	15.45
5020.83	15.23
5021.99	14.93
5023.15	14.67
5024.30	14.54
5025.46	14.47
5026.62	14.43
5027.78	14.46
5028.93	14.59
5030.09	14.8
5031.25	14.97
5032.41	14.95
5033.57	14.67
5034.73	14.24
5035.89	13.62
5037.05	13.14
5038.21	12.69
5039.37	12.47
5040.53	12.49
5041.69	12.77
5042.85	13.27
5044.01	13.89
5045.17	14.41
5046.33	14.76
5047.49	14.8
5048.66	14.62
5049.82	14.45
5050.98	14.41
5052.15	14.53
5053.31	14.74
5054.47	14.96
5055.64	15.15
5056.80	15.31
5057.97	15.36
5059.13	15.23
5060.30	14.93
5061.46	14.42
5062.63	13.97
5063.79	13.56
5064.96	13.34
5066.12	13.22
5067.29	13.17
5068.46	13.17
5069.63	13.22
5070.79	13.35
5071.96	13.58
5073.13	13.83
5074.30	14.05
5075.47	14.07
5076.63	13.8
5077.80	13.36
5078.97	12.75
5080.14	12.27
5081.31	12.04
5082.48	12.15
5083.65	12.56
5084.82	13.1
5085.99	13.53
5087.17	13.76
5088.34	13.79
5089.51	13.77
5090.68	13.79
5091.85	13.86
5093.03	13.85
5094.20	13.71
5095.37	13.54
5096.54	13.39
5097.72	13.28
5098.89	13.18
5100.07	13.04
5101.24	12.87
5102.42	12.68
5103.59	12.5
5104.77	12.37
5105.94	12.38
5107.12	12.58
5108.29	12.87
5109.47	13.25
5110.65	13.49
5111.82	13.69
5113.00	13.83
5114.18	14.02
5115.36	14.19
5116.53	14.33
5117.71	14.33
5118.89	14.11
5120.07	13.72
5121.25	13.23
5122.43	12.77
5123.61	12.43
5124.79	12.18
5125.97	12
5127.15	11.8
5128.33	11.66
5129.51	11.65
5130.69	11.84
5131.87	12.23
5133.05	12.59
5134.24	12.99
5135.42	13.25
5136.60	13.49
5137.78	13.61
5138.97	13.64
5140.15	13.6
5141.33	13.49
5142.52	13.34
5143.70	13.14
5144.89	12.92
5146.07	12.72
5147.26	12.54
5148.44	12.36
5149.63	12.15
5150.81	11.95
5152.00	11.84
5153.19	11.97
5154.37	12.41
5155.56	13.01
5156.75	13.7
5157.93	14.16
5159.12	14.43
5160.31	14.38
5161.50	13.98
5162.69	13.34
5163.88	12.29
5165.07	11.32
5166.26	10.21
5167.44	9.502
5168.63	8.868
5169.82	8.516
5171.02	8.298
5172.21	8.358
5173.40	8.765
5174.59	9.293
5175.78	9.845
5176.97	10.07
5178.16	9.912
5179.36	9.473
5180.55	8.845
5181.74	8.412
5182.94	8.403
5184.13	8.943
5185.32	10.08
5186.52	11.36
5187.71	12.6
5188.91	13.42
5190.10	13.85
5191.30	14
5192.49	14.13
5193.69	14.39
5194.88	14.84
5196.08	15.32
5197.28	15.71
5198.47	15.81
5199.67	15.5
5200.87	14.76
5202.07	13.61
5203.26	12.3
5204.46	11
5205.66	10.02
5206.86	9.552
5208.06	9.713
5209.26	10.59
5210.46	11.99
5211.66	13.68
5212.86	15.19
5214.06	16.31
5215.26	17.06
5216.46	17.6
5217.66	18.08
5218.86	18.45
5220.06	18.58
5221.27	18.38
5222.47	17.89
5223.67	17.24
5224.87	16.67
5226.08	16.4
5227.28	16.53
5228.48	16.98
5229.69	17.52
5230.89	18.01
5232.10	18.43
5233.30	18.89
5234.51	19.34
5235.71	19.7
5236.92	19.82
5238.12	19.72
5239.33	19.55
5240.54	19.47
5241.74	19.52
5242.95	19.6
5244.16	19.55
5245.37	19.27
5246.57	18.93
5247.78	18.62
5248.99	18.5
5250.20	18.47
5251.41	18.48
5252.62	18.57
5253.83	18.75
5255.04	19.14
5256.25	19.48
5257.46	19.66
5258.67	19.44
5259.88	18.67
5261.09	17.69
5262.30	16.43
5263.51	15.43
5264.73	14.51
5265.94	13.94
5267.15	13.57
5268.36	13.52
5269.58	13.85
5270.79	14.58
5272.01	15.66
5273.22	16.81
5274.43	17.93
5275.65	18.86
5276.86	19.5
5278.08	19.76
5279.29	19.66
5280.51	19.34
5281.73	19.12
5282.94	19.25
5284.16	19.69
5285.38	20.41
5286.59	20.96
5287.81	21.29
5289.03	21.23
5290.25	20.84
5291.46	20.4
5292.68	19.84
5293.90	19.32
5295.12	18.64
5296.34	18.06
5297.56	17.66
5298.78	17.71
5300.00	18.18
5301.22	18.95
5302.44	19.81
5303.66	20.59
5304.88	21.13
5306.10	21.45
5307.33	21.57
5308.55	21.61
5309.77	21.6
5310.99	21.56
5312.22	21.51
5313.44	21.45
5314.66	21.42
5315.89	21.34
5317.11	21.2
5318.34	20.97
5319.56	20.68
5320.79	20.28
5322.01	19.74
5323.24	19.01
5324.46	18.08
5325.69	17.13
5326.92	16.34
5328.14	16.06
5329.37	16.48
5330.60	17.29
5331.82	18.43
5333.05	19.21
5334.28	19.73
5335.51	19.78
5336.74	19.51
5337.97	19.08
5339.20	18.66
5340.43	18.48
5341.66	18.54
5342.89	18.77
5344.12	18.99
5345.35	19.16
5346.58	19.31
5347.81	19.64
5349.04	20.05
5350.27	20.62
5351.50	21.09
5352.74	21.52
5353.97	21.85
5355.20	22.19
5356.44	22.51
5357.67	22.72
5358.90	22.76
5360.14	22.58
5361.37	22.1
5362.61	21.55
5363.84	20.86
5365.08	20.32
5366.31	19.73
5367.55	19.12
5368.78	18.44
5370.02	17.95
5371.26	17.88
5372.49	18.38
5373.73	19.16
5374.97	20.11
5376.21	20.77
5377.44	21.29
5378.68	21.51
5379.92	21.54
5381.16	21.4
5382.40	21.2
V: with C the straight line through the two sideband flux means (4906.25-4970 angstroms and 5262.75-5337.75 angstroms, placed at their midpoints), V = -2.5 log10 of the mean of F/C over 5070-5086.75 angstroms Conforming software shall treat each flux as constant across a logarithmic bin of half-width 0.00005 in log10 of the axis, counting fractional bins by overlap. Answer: 0.32 mag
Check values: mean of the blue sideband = 17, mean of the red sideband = 18.9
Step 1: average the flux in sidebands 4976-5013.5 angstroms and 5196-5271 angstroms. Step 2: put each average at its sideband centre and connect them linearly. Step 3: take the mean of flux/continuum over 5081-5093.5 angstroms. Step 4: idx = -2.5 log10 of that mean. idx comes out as 0.166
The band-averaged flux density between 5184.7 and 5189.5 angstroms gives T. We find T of 11.8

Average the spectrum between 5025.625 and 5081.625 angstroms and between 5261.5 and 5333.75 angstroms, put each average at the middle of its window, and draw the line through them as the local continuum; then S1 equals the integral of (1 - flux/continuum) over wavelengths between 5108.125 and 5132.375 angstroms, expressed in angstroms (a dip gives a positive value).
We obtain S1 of 3.58 angstroms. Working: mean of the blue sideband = 14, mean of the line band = 13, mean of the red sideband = 18.8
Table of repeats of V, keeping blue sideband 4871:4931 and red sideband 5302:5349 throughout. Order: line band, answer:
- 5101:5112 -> 0.386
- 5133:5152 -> 0.389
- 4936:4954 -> 0.000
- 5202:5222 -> 0.307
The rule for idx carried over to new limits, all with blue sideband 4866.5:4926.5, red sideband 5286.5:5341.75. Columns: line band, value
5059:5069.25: 0.291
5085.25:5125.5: 0.343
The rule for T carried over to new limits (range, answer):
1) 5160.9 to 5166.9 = 12.2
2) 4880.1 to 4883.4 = 16.6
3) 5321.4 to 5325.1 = 18.9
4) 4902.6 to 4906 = 18.1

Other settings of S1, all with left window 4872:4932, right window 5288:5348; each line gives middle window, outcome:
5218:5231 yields 1.02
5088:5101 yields 3.35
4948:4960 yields 0.06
